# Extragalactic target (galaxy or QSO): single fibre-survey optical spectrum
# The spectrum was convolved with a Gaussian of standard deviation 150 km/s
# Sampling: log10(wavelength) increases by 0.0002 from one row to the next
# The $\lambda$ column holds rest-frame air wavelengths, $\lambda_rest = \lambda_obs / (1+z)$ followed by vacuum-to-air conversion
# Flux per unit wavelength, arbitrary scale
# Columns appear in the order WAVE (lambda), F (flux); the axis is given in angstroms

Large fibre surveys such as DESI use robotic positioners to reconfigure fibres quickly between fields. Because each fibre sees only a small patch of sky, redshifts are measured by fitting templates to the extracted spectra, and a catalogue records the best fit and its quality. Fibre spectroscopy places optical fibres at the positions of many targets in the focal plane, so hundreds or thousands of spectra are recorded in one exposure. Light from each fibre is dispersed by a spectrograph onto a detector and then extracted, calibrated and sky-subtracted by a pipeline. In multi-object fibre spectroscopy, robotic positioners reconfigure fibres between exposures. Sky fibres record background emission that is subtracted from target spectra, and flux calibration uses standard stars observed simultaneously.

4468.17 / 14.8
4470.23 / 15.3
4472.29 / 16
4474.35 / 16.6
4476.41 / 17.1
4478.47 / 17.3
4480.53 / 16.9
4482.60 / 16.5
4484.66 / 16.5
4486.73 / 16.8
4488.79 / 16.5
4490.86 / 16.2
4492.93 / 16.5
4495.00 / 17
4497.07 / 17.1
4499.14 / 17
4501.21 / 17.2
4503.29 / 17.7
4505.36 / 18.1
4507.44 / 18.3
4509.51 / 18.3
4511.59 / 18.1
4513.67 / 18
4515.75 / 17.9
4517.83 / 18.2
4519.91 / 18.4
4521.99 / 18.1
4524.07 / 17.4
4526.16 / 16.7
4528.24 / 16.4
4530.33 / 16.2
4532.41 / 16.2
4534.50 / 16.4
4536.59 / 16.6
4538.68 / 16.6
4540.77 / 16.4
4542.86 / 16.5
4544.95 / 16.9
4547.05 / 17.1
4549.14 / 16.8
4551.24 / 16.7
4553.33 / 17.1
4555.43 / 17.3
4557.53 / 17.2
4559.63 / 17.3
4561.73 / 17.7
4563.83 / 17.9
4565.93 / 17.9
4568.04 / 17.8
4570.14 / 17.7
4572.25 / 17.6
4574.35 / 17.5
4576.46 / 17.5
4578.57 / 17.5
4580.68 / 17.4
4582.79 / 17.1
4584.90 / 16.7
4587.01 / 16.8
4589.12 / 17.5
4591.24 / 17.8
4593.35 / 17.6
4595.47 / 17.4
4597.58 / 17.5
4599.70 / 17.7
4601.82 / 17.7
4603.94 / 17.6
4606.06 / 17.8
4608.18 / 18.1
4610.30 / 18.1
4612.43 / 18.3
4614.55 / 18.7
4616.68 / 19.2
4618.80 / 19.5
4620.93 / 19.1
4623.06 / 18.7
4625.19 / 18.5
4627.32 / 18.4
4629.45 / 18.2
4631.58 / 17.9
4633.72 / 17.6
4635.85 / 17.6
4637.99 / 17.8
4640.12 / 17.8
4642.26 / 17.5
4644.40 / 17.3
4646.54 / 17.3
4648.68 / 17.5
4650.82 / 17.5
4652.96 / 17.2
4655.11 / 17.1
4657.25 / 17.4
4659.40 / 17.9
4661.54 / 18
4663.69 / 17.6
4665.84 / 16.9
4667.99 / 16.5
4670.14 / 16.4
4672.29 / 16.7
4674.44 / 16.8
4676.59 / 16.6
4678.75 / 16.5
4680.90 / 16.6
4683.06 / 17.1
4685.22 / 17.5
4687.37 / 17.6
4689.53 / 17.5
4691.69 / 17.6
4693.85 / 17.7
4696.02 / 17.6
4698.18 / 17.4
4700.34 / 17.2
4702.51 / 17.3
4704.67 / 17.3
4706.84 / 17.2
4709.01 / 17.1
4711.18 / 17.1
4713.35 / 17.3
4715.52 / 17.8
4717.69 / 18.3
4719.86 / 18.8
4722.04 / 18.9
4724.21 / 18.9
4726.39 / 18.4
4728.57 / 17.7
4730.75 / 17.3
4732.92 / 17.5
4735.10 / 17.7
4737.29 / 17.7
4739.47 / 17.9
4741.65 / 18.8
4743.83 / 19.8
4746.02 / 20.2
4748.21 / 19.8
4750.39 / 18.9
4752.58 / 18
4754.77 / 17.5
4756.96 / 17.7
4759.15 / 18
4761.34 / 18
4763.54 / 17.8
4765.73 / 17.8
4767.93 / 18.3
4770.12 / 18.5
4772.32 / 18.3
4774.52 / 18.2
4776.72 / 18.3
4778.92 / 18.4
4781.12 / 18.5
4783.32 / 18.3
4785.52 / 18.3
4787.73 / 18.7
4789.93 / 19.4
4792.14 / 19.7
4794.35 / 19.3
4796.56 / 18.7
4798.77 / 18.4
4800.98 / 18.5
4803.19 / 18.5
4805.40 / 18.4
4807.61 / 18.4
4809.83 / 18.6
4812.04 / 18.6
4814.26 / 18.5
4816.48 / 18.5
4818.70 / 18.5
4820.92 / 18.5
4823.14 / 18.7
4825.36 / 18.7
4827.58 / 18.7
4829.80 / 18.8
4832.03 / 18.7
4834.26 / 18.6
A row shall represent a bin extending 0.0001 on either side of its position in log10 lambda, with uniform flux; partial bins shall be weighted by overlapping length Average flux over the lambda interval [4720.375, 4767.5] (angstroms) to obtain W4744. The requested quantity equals 18.3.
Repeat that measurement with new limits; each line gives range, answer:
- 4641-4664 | 17.5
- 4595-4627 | 18.3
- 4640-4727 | 17.4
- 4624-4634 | 18.2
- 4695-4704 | 17.4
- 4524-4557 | 16.7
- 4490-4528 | 17.5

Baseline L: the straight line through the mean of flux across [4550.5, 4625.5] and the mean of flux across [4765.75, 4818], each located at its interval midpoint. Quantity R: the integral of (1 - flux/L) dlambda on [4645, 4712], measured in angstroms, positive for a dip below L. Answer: 3.33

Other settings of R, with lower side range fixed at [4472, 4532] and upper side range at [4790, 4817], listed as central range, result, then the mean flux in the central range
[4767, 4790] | 0.18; 18.4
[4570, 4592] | 0.31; 17.3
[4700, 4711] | 0.61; 17.2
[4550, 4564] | 0.17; 17.3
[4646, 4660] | 0.43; 17.4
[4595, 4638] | -0.97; 18.2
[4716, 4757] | -0.11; 18.4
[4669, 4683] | 1.11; 16.6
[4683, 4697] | 0.46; 17.5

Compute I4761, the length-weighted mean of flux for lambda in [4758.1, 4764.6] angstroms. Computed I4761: 17.9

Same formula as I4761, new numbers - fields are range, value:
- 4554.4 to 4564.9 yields 17.5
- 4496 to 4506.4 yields 17.4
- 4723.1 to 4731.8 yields 18.1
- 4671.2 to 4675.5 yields 16.8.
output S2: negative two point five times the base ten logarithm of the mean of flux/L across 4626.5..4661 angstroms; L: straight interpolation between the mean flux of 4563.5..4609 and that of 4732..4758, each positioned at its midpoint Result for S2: 0.02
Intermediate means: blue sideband 17.5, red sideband 18.5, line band 17.6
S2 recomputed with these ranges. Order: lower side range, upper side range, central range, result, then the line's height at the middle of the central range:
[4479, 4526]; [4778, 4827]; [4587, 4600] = 0.02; 17.8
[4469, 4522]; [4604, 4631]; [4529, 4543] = 0.08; 17.6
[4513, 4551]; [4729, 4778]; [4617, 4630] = -0.07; 17.5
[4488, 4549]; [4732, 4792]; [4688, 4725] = 0.03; 18.1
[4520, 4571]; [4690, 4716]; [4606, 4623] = -0.09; 17.2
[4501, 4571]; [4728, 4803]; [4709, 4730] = 0.01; 18.2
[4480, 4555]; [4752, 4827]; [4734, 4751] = -0.04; 18.2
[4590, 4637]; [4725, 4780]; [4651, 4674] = 0.06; 18.2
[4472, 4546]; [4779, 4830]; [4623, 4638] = -0.02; 17.7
